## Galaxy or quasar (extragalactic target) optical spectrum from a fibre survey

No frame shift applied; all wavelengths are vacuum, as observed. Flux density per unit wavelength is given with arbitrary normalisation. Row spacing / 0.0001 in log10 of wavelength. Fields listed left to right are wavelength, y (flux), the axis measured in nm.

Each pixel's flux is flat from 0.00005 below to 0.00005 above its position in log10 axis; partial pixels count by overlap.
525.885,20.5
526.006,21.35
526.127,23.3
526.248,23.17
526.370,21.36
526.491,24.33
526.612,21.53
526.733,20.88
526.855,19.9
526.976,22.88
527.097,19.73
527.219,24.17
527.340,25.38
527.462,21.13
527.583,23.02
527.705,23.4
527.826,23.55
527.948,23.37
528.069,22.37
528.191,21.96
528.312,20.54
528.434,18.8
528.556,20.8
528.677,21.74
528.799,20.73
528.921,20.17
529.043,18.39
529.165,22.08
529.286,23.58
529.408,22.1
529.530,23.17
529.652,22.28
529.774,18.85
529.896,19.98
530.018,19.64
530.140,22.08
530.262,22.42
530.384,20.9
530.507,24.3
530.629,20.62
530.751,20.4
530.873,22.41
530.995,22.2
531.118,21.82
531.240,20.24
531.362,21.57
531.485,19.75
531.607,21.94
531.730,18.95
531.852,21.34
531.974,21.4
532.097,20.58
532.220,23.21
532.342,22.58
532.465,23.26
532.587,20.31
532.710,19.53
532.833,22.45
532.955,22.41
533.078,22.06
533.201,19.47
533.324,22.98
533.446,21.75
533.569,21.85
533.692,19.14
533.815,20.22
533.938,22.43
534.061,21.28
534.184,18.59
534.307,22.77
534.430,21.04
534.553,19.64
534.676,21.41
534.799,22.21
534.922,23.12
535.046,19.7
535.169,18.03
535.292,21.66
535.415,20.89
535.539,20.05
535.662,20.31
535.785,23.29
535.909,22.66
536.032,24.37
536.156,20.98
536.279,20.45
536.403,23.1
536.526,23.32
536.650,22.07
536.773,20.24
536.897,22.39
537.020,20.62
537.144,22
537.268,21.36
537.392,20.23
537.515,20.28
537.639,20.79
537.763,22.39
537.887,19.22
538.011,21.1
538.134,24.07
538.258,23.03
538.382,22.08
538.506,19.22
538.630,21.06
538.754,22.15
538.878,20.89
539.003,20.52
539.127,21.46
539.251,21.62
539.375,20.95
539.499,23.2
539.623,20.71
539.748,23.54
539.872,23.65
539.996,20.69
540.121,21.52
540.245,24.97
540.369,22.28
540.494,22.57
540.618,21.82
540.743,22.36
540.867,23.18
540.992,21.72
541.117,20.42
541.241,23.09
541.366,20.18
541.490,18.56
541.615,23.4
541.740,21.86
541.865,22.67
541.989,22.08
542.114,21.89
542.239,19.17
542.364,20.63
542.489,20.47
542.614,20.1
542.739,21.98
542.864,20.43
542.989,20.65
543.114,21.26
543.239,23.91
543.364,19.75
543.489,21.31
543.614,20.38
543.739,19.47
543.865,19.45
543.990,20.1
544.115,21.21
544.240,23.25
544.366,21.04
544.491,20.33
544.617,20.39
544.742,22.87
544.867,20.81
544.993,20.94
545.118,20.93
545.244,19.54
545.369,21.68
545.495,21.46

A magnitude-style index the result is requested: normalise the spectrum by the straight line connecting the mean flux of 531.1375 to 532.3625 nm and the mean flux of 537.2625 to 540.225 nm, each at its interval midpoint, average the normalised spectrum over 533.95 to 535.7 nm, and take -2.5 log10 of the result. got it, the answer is 0.03 mag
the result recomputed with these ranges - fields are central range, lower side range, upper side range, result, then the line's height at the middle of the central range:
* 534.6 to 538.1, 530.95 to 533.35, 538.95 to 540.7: 0.02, 21.8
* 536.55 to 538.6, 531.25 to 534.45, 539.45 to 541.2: 0.03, 21.9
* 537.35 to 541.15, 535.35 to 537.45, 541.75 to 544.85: -0.02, 21.4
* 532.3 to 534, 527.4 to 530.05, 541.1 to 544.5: -0.01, 21.3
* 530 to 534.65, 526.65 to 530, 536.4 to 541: 0.02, 21.7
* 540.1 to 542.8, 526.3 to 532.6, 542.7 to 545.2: -0.03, 21.1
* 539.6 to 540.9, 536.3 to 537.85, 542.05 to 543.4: -0.07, 21.2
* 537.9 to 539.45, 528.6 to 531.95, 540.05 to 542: 0.02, 21.9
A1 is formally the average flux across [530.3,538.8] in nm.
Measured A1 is 21.4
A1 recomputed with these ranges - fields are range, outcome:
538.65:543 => 21.6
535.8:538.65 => 21.6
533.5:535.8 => 20.9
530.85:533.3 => 21.4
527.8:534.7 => 21.3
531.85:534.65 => 21.3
